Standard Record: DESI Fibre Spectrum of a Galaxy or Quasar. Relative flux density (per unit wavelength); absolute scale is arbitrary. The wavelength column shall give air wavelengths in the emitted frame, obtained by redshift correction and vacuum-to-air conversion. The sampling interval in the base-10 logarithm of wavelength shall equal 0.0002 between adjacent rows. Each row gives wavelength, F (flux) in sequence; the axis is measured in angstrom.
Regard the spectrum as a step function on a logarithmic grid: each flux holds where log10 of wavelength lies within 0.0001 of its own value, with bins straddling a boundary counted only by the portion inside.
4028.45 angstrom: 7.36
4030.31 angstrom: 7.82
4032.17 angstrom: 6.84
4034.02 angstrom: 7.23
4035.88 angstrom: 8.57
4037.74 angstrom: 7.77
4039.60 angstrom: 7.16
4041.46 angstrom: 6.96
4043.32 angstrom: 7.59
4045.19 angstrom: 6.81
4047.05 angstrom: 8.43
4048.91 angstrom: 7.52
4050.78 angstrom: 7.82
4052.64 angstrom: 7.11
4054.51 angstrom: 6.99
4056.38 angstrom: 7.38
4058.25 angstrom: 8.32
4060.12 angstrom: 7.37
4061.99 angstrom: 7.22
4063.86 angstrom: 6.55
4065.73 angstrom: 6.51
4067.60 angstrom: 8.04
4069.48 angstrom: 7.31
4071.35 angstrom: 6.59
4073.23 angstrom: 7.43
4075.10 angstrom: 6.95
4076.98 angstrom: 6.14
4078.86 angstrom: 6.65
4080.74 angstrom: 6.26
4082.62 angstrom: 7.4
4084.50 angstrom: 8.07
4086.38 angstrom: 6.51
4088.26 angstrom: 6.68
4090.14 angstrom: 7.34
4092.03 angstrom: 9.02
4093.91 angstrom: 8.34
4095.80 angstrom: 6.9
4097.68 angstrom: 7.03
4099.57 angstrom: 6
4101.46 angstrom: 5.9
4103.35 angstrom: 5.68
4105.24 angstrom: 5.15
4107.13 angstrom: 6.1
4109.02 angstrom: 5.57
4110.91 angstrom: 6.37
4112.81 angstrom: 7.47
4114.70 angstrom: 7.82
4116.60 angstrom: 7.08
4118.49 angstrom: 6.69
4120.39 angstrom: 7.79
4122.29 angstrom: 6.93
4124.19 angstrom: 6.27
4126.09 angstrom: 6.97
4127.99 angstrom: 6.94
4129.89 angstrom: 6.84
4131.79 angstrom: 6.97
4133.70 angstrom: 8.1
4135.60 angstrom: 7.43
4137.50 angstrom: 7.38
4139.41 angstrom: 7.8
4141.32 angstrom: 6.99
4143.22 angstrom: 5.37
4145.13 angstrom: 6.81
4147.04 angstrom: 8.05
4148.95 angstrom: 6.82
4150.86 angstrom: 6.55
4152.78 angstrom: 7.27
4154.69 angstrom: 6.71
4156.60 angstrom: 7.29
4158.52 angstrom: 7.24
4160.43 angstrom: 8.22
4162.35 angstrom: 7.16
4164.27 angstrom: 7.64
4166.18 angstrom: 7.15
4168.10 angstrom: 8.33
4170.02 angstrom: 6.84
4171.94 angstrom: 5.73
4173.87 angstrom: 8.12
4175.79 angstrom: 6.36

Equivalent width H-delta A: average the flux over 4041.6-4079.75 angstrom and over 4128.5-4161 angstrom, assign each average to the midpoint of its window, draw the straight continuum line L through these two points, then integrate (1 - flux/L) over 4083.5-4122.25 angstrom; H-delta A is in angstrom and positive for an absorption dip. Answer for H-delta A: 1.7 angstrom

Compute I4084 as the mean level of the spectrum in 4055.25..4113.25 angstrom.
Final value 6.9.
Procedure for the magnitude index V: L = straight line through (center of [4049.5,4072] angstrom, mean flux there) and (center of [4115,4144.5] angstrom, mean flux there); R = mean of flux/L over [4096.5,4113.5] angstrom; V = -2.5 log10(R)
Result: 0.16 mag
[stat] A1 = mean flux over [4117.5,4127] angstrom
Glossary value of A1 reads 6.93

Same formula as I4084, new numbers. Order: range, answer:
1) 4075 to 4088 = 6.84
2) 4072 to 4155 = 6.92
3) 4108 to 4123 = 6.96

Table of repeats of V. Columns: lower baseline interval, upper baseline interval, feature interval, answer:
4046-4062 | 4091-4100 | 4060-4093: 0.07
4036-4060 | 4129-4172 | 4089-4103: 0.03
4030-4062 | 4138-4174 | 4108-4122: 0.05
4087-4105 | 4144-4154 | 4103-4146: 0.03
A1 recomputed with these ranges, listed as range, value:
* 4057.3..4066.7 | 7.2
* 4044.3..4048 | 7.64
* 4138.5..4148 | 7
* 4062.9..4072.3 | 7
